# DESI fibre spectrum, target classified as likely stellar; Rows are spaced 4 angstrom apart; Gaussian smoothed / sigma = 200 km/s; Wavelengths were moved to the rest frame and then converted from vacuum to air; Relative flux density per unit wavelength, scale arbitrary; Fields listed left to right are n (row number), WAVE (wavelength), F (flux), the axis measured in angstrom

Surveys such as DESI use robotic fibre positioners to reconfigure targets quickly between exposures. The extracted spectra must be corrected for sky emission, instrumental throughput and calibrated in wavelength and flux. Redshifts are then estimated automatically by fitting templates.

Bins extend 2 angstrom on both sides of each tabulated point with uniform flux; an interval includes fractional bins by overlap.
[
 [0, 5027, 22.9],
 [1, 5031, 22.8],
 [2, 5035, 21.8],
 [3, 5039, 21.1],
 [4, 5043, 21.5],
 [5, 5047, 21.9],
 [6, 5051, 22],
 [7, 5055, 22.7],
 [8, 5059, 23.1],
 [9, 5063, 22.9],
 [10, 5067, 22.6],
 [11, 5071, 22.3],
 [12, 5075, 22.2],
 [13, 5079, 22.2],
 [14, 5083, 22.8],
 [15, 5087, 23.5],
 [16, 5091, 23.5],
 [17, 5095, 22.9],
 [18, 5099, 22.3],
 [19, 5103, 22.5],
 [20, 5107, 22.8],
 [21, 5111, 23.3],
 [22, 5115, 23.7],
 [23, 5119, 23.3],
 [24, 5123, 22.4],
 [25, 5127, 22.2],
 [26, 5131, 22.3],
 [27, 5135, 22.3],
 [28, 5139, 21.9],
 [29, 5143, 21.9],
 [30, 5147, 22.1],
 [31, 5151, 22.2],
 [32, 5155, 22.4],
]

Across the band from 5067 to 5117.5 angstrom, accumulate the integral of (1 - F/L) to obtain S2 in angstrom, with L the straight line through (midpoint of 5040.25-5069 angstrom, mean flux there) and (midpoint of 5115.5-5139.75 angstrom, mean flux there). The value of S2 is -0.9 angstrom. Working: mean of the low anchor 22.4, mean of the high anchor 22.5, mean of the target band 22.8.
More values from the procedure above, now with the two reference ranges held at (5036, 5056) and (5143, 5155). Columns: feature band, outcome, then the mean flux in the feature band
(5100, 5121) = -1.0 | 23.1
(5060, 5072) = -0.4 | 22.7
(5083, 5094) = -0.7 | 23.3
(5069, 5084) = -0.3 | 22.3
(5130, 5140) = 0.0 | 22.2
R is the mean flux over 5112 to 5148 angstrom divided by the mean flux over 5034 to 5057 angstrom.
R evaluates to 1.03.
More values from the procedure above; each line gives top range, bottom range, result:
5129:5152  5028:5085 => 0.99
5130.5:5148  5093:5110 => 0.97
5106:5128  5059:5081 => 1.02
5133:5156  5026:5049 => 1.01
